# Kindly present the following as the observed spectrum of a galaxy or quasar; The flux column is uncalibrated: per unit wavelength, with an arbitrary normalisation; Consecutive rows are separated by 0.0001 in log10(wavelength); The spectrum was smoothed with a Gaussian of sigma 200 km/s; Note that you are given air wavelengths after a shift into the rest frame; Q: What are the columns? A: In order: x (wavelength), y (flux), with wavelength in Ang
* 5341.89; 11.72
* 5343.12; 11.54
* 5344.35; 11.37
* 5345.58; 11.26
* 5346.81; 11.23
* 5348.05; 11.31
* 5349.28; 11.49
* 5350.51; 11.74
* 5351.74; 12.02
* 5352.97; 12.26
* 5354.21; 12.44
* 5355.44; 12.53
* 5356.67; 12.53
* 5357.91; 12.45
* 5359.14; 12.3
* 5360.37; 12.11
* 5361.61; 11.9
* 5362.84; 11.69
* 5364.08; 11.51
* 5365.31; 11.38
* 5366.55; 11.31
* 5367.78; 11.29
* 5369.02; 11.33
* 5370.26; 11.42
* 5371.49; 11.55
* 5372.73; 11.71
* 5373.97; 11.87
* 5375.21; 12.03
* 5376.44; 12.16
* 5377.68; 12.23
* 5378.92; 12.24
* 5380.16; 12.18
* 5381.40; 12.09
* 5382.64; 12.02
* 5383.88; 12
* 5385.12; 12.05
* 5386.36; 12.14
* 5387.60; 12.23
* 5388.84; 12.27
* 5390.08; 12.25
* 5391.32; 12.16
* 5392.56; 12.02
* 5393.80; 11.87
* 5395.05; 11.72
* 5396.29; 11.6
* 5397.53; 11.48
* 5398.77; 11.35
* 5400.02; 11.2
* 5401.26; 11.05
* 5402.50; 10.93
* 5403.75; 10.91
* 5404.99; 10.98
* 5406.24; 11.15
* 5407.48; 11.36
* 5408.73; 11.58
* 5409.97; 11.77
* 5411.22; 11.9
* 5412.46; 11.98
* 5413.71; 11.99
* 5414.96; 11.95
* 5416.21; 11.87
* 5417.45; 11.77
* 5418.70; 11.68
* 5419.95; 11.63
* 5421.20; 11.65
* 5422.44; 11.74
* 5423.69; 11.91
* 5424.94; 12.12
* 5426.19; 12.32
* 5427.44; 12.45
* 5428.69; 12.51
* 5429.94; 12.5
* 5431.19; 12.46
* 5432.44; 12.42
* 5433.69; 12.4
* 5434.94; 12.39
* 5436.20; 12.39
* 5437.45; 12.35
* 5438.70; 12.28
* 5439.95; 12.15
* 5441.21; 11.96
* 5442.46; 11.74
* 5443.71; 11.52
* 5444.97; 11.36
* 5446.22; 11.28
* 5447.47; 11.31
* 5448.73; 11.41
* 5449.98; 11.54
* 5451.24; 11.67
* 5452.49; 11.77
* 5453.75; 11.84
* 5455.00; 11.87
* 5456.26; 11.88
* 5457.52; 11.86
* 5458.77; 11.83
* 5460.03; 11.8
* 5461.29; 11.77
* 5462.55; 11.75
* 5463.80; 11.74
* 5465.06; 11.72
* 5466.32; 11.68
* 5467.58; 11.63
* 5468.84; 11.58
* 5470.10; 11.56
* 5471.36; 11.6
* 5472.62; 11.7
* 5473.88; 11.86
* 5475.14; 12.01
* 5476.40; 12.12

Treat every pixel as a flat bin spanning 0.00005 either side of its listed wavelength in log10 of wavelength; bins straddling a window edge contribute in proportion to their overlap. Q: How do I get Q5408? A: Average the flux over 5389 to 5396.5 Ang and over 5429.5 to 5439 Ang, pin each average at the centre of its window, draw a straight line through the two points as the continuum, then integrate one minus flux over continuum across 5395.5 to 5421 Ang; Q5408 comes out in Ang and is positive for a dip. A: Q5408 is 1.3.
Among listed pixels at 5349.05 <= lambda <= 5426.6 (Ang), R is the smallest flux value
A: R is 10.91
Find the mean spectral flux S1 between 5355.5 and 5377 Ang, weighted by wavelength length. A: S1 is 11.8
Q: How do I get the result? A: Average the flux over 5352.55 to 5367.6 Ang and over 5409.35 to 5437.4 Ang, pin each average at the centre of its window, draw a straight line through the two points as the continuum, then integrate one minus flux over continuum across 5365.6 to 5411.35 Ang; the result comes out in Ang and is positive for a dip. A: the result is 1.3 Ang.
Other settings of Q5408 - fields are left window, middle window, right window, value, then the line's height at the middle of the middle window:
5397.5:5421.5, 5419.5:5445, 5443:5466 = -1.2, 11.6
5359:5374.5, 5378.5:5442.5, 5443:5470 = -1.5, 11.6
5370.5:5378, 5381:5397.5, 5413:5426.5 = -0.2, 11.9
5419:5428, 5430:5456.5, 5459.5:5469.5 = -0.2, 11.8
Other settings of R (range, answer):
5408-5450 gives 11.28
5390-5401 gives 11.2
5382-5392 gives 12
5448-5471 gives 11.41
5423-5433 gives 11.91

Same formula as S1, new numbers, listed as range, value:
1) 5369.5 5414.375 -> 11.8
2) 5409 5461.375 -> 11.9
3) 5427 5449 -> 12.1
